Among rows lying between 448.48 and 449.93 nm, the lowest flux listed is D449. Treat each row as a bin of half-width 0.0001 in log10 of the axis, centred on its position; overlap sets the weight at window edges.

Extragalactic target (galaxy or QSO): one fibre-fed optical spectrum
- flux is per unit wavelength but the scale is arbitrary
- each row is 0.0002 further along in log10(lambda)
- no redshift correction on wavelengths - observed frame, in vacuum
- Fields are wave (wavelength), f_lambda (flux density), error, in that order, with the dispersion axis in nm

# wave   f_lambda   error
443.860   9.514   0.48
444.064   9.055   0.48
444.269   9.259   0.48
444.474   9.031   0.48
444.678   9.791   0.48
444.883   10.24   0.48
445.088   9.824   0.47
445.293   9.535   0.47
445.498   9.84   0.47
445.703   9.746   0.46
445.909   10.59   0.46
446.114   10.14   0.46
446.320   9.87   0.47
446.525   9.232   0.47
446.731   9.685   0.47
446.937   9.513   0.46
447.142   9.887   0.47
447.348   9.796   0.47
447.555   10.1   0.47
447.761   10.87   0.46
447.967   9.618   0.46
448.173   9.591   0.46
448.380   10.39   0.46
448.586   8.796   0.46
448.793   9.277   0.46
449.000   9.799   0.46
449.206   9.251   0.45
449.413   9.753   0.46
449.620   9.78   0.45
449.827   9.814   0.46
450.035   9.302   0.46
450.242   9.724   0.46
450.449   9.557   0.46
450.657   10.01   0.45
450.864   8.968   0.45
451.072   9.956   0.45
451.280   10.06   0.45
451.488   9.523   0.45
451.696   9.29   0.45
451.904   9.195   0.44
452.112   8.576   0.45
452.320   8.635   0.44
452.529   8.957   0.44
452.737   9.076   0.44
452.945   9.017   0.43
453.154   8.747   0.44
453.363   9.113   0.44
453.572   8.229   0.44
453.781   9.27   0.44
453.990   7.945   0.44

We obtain 8.796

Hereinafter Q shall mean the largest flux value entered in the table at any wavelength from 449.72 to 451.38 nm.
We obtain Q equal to 10.06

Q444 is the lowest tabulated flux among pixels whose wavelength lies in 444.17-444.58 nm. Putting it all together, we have 9.031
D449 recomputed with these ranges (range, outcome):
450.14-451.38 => 8.968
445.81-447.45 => 9.232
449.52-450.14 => 9.302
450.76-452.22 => 8.576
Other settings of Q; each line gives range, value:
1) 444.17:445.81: 10.24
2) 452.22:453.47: 9.113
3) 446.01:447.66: 10.14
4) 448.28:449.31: 10.39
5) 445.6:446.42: 10.59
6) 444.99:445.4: 9.824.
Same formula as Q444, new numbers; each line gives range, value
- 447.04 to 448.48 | 9.591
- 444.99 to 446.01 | 9.535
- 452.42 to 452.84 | 8.957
